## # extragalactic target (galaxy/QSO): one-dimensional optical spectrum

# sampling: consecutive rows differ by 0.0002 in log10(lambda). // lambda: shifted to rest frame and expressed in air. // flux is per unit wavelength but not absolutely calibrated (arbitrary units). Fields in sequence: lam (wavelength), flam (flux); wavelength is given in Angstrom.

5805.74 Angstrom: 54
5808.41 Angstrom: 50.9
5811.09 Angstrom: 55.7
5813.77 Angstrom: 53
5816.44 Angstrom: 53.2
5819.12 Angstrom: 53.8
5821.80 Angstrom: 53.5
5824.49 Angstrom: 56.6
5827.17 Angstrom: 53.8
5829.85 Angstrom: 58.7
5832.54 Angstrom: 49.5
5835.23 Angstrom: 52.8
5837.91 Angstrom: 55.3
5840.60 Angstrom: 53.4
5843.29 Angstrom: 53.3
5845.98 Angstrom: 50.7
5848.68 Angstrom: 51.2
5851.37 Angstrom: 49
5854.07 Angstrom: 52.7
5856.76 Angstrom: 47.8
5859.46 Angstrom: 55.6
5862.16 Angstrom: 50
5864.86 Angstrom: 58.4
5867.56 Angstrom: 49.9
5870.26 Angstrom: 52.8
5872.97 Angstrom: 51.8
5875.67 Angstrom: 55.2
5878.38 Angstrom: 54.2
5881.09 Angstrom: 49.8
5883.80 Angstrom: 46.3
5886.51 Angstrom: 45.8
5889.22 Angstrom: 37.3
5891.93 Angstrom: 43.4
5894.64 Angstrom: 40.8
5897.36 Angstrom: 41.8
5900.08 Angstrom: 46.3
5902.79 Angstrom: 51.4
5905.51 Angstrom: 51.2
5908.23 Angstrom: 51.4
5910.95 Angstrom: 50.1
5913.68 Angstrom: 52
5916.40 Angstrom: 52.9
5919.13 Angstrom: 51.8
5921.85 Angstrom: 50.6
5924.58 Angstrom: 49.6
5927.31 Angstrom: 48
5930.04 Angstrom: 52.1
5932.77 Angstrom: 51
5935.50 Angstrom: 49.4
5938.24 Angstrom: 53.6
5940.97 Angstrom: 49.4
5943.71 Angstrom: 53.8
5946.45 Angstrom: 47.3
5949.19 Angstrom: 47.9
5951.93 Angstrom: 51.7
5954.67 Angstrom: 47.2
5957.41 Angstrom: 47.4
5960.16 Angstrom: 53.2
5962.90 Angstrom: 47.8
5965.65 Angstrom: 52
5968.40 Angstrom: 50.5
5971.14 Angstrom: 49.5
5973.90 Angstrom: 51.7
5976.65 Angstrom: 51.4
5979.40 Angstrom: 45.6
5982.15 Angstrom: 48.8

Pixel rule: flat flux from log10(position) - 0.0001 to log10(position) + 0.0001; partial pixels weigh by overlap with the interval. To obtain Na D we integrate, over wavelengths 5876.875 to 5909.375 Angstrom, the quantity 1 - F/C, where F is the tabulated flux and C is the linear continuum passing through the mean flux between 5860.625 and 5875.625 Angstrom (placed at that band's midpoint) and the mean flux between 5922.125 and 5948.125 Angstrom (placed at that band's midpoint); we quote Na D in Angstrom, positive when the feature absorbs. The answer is 3.3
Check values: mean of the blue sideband 52.9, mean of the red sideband 50.4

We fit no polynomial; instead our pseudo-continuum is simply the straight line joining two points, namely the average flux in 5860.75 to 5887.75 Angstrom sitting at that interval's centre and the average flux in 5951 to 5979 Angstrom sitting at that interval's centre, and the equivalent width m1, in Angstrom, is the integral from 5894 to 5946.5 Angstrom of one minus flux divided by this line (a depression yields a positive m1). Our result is 0.9 Angstrom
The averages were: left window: 51.4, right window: 50.1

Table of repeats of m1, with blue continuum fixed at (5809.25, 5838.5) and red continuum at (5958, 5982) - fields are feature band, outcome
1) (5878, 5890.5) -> 1.5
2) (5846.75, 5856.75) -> 0.5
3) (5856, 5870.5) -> 0.1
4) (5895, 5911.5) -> 1.2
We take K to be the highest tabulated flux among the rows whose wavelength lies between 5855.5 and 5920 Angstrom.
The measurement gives 58.4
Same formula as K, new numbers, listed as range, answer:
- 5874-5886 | 55.2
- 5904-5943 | 53.6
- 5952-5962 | 53.2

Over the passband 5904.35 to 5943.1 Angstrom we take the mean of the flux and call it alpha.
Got 51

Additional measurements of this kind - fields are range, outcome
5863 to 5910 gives 48.7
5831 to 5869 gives 52.2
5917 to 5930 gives 50.4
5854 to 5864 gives 51.7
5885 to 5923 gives 47.6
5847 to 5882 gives 52.2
